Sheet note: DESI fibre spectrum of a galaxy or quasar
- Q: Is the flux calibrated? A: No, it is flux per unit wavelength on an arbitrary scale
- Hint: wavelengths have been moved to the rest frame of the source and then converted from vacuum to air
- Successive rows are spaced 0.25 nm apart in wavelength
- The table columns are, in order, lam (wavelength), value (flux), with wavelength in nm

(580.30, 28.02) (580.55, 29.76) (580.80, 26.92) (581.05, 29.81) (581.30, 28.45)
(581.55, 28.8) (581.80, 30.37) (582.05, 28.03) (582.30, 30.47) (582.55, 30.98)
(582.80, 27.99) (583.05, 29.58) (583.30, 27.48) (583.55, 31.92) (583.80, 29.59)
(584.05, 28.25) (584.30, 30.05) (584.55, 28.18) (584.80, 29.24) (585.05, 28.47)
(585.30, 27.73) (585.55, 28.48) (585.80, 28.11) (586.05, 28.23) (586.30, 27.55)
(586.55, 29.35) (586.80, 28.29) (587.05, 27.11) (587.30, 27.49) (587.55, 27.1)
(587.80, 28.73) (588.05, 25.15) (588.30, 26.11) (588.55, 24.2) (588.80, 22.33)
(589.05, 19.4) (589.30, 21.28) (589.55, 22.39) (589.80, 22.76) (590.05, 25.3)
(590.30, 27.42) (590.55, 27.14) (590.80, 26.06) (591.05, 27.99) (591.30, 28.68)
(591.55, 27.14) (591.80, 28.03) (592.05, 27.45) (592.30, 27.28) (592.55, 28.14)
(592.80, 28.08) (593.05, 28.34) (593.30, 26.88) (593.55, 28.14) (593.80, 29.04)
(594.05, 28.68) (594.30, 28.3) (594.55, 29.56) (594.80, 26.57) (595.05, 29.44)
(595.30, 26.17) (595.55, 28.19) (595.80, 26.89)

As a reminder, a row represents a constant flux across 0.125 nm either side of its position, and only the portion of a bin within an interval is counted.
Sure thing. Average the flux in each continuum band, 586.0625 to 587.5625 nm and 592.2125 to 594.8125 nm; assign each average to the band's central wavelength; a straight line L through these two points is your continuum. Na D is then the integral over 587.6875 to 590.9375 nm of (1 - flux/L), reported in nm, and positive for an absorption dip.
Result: 0.41 nm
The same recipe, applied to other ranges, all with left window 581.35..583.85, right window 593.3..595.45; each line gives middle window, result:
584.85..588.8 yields 0.23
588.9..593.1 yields 0.37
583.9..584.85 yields 0.01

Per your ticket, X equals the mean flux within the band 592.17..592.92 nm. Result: 27.8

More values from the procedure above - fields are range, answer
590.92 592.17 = 27.9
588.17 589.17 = 23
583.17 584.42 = 29.5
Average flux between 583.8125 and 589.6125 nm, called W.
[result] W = 26.8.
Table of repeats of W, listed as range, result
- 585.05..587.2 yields 28.1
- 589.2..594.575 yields 27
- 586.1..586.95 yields 28.3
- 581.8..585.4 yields 29.2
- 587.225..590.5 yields 24.6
